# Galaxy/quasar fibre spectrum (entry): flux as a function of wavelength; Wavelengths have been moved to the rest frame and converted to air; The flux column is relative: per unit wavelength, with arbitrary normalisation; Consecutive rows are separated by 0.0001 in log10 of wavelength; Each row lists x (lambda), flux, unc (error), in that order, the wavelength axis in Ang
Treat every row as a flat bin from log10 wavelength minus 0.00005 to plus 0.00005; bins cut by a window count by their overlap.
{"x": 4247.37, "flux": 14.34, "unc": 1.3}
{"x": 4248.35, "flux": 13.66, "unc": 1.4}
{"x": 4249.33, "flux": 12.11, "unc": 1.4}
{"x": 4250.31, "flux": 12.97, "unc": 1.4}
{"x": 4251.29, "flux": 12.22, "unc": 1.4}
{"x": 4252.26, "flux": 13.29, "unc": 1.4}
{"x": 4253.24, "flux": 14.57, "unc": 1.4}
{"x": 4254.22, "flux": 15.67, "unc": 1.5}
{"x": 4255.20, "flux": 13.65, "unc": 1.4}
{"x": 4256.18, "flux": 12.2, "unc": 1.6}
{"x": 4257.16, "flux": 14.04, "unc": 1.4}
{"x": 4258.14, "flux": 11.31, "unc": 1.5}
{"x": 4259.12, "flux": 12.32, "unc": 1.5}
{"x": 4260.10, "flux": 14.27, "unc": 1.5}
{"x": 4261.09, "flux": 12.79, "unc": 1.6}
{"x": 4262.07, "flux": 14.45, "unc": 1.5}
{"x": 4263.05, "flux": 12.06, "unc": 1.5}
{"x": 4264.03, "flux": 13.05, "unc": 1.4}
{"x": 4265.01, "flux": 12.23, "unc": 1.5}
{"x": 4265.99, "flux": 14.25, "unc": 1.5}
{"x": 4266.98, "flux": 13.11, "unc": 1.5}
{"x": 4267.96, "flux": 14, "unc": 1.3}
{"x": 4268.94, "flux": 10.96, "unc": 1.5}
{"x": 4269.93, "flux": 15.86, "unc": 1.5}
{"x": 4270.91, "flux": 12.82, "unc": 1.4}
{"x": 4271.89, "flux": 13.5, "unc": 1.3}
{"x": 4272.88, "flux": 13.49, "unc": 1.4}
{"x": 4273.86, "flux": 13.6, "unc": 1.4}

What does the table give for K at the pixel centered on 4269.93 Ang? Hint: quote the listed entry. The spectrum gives 15.86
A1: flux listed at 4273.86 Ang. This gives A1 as 13.6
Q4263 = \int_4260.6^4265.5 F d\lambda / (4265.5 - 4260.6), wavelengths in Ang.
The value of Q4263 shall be 12.9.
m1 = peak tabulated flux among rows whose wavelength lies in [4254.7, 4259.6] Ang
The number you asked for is 14.04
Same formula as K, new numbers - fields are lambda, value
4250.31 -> 12.97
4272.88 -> 13.49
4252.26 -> 13.29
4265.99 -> 14.25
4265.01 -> 12.23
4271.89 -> 13.5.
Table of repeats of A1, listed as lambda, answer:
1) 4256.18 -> 12.2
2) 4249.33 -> 12.11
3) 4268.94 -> 10.96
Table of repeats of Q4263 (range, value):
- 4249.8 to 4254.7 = 13.7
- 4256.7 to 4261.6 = 12.9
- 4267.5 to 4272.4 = 13.4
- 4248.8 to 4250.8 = 12.5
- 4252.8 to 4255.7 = 14.6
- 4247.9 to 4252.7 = 12.9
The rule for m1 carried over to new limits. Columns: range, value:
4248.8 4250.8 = 12.97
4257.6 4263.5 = 14.45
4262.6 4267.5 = 14.25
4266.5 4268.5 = 14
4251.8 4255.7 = 15.67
